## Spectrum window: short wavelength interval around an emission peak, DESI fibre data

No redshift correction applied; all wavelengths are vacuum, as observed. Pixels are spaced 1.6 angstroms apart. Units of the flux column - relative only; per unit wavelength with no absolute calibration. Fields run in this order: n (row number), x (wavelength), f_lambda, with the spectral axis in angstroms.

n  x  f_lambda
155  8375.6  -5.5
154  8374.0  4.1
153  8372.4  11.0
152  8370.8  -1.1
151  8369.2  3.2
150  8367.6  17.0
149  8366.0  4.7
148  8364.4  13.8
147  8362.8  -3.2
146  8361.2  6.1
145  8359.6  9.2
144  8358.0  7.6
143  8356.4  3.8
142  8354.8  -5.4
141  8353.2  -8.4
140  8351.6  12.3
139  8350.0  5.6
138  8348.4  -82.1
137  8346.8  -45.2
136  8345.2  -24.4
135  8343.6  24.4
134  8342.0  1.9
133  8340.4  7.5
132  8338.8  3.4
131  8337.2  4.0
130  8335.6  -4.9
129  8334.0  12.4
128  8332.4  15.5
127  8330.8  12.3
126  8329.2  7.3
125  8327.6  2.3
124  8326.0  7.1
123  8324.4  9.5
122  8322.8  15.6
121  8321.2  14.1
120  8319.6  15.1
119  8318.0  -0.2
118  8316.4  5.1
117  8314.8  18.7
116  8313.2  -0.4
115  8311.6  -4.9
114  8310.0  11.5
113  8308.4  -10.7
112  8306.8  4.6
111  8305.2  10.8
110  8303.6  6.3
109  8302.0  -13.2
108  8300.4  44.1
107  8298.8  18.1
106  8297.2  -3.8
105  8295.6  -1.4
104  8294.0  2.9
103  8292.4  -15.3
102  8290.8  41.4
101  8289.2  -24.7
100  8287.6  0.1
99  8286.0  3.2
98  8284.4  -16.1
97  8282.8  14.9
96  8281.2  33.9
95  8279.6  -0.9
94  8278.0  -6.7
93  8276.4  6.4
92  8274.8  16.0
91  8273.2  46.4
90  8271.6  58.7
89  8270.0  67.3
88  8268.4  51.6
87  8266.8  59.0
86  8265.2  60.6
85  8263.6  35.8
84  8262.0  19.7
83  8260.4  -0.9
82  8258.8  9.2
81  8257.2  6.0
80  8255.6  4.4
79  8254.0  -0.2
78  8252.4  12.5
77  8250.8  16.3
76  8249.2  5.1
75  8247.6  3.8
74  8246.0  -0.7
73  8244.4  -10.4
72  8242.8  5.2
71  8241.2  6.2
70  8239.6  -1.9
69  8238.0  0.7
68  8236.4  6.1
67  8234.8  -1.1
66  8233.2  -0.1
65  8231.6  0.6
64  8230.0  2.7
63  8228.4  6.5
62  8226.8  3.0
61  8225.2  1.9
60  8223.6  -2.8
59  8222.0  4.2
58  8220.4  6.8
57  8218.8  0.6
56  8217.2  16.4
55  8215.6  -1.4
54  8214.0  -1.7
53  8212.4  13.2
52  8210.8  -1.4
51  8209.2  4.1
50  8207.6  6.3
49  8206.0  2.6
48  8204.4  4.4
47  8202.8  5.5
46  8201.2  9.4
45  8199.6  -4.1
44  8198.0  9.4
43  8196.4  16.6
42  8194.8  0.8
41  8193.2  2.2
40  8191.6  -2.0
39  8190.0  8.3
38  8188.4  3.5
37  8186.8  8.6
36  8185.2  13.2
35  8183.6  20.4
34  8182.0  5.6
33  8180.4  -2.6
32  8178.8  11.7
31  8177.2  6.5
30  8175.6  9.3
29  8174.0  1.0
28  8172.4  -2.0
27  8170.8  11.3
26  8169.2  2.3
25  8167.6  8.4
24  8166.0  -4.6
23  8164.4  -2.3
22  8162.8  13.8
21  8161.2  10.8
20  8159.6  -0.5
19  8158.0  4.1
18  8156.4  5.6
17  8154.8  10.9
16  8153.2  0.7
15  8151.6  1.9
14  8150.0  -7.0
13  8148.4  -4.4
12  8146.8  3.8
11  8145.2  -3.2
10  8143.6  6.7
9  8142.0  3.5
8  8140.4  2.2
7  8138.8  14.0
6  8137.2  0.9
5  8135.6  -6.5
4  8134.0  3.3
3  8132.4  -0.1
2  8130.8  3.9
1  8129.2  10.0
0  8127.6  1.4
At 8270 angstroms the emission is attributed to [O II]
